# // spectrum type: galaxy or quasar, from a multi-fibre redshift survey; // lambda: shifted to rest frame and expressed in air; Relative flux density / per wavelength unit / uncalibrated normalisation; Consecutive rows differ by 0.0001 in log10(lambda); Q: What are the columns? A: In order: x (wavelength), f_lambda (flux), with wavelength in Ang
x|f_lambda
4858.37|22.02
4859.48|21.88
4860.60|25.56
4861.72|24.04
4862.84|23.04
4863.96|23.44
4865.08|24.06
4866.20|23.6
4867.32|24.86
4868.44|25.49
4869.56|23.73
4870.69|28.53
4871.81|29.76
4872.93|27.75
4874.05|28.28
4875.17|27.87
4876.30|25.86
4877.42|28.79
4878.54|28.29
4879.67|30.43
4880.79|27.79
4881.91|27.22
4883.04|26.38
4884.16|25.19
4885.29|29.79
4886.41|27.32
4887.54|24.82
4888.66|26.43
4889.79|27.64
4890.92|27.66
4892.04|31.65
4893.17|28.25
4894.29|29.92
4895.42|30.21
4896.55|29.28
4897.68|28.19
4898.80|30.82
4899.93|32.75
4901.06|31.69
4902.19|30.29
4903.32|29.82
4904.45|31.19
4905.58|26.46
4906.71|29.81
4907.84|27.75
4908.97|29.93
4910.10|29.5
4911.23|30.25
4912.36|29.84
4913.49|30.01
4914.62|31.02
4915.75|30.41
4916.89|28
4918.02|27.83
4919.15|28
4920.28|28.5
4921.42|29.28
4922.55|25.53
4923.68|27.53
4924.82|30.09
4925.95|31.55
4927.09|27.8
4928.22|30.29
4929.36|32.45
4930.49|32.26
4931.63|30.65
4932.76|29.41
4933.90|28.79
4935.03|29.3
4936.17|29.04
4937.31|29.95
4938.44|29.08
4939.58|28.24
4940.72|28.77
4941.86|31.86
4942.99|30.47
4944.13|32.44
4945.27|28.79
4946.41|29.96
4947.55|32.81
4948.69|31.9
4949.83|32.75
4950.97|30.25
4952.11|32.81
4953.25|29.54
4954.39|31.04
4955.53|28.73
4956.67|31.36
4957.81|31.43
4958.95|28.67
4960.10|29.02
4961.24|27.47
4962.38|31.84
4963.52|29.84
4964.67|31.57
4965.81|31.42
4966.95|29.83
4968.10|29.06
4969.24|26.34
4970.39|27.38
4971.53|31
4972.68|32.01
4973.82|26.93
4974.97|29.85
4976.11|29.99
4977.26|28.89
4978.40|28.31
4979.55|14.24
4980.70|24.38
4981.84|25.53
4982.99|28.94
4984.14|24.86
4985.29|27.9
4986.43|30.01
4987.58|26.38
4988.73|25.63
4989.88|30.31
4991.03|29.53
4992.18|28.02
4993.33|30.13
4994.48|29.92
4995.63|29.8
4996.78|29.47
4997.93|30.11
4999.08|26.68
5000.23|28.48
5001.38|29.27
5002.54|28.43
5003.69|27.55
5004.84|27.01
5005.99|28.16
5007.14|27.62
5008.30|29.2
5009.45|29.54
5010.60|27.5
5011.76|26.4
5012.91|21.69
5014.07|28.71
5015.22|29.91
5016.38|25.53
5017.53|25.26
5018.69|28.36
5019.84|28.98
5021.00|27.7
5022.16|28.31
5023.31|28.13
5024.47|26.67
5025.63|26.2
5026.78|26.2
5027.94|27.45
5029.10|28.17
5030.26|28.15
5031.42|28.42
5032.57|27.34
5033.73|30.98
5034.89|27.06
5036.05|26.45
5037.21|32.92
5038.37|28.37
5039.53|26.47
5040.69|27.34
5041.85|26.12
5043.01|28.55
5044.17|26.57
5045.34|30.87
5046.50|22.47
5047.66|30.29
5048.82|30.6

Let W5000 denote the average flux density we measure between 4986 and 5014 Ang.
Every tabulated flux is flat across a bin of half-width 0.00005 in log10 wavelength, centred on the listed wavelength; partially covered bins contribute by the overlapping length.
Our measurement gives 28.2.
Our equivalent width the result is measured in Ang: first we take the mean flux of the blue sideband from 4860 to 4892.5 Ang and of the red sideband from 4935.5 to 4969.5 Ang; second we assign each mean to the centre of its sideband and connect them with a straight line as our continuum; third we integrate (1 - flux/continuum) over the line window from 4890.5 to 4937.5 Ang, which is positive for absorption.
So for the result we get -1.9 Ang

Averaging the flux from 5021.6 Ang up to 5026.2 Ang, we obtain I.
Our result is 27.3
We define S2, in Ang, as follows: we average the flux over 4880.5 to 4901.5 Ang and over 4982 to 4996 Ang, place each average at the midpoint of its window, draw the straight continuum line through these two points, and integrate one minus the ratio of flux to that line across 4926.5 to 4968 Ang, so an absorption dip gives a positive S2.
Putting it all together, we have -2.7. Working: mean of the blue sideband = 28.6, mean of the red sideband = 28.3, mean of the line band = 30.3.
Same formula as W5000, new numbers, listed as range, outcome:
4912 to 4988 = 29.3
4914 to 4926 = 28.8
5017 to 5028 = 27.3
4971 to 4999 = 28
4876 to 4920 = 28.9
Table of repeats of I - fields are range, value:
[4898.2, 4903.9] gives 31.1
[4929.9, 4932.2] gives 31.5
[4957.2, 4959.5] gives 30.1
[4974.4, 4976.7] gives 29.9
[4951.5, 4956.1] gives 30.5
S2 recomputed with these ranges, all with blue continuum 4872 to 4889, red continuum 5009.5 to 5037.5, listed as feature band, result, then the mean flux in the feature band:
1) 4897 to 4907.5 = -0.95 Ang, 30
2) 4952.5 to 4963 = -0.91 Ang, 30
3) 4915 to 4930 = -0.82 Ang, 29.1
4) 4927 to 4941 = -1.12 Ang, 29.8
